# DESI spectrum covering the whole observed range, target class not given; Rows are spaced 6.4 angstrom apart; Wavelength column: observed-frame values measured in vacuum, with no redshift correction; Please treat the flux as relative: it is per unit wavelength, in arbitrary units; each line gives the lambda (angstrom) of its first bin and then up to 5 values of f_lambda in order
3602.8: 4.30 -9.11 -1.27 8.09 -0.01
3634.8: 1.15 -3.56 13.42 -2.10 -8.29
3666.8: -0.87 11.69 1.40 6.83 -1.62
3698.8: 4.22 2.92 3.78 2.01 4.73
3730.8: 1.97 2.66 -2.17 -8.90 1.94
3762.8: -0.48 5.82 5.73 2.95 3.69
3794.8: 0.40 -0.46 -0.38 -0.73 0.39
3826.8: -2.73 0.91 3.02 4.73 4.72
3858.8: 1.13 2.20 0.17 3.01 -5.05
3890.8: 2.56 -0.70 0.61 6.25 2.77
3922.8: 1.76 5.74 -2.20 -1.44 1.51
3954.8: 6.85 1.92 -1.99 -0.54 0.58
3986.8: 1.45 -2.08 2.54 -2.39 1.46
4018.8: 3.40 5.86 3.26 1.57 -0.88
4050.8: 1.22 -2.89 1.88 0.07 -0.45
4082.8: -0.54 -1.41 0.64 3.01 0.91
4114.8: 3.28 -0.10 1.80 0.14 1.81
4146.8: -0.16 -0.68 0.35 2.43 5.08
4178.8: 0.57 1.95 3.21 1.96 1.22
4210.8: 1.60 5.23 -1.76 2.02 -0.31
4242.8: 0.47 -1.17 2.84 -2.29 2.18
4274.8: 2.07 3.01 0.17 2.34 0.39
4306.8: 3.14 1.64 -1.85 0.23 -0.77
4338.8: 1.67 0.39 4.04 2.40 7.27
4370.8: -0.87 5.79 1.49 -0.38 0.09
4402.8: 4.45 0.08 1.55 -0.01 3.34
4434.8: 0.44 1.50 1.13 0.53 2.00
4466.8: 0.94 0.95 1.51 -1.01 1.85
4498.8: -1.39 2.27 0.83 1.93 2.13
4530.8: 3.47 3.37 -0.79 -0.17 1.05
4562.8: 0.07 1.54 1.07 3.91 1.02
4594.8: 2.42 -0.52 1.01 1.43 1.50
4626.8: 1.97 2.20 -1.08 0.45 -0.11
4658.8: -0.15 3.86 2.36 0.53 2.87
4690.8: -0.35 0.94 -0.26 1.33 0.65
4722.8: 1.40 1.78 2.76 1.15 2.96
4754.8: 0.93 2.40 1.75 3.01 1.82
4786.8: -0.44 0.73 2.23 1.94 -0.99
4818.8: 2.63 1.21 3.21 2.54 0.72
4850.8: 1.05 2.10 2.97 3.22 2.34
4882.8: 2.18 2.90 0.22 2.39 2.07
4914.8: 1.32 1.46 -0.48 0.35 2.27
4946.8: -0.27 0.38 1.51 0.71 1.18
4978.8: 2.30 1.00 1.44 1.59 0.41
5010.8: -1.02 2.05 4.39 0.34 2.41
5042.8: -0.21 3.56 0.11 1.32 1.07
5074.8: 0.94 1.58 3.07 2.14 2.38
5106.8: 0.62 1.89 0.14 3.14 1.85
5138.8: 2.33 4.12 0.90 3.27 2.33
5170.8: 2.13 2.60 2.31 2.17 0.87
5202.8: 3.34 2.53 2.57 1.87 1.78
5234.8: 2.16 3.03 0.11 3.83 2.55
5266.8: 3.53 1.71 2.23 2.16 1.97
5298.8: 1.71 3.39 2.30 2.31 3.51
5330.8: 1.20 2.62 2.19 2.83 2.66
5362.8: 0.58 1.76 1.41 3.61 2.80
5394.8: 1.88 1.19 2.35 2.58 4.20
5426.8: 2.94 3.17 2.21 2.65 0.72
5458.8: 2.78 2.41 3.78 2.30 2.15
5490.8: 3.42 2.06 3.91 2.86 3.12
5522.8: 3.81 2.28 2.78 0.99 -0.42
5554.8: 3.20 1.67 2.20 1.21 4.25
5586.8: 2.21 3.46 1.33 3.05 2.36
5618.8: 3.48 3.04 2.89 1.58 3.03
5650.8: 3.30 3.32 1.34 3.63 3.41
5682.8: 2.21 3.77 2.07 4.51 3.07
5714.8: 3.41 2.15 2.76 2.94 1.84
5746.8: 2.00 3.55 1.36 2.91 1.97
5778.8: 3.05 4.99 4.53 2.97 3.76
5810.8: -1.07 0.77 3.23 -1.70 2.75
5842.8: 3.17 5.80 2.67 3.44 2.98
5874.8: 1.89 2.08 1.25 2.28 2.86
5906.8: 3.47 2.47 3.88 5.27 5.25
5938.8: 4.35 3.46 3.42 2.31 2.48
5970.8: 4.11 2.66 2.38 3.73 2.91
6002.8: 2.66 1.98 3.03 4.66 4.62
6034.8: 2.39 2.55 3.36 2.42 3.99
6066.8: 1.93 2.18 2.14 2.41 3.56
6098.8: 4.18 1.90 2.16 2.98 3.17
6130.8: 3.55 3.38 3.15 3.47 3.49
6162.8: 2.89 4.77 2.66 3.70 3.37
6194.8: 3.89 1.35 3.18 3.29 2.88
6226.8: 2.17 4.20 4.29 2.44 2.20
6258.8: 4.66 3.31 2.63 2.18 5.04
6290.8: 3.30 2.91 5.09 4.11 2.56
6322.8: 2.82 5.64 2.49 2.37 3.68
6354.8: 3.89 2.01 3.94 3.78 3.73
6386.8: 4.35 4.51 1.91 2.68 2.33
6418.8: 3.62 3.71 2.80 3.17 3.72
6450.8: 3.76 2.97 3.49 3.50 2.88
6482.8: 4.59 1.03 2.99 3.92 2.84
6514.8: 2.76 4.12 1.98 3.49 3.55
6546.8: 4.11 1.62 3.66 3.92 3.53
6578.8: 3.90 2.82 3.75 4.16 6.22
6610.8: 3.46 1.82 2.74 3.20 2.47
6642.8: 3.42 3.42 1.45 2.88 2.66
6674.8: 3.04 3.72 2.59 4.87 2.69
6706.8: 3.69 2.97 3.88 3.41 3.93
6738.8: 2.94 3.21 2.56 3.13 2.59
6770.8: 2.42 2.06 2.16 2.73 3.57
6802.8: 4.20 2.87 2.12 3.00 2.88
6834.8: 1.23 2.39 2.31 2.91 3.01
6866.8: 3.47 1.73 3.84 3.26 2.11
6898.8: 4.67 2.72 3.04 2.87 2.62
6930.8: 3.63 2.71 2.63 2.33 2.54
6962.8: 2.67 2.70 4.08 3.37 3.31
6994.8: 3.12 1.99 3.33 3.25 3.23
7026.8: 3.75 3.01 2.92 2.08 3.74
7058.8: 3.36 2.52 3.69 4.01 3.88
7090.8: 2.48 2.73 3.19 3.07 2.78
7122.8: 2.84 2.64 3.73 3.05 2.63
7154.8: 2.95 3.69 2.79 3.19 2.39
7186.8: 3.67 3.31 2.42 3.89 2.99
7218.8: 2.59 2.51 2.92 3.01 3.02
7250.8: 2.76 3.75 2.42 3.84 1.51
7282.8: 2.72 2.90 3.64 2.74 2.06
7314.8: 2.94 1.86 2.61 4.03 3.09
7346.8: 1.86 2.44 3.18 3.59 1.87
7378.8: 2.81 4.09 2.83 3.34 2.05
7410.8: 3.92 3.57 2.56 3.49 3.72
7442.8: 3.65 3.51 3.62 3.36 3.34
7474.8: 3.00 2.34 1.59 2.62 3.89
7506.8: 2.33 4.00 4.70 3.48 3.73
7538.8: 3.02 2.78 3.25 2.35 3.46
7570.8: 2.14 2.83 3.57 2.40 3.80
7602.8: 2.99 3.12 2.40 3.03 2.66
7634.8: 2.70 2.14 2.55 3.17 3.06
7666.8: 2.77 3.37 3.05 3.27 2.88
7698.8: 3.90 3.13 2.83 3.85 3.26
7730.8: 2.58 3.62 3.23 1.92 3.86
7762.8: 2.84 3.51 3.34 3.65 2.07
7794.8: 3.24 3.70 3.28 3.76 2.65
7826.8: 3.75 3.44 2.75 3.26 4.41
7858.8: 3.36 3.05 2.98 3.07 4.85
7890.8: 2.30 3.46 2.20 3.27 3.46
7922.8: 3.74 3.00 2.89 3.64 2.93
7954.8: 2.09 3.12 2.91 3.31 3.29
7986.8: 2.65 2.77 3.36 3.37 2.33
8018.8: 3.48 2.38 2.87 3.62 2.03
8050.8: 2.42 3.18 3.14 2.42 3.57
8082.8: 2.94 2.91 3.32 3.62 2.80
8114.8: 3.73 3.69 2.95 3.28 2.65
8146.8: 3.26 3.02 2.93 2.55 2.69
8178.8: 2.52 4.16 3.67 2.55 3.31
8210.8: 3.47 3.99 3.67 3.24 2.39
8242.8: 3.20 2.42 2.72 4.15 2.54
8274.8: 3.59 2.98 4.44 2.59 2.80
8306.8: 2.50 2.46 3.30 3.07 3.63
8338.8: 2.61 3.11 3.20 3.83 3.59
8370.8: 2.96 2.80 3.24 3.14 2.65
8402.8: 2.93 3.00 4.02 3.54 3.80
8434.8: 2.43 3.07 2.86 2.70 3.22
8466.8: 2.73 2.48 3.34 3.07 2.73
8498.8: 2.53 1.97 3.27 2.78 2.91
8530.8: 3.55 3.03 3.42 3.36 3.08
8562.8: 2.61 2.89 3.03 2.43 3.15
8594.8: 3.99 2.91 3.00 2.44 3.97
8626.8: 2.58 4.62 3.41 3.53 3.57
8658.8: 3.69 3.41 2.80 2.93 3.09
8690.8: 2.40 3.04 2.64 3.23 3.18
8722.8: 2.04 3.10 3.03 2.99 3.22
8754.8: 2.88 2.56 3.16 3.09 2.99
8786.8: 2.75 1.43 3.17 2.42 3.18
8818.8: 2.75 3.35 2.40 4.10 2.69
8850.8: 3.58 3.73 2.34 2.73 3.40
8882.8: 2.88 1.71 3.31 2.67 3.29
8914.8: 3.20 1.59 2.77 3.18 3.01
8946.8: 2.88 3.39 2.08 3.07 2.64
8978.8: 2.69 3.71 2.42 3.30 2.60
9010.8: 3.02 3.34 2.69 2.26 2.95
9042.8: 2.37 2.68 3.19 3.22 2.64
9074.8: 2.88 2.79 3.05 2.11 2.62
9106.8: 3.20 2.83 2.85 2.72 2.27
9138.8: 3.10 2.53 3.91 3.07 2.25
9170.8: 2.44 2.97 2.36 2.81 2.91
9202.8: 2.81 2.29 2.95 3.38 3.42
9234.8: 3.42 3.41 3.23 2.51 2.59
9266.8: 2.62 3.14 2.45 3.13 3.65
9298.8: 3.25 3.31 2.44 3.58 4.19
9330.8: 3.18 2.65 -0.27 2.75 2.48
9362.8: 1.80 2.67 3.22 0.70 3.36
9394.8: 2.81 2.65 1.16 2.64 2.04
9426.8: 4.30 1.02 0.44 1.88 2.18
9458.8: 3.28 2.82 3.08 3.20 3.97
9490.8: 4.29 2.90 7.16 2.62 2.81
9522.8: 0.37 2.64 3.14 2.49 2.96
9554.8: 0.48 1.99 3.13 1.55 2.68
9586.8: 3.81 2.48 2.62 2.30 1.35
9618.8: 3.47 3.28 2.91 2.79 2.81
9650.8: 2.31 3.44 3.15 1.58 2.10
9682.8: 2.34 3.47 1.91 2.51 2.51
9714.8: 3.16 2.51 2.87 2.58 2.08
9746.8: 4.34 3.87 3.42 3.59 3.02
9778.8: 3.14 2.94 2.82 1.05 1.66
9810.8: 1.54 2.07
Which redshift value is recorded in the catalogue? 0.288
